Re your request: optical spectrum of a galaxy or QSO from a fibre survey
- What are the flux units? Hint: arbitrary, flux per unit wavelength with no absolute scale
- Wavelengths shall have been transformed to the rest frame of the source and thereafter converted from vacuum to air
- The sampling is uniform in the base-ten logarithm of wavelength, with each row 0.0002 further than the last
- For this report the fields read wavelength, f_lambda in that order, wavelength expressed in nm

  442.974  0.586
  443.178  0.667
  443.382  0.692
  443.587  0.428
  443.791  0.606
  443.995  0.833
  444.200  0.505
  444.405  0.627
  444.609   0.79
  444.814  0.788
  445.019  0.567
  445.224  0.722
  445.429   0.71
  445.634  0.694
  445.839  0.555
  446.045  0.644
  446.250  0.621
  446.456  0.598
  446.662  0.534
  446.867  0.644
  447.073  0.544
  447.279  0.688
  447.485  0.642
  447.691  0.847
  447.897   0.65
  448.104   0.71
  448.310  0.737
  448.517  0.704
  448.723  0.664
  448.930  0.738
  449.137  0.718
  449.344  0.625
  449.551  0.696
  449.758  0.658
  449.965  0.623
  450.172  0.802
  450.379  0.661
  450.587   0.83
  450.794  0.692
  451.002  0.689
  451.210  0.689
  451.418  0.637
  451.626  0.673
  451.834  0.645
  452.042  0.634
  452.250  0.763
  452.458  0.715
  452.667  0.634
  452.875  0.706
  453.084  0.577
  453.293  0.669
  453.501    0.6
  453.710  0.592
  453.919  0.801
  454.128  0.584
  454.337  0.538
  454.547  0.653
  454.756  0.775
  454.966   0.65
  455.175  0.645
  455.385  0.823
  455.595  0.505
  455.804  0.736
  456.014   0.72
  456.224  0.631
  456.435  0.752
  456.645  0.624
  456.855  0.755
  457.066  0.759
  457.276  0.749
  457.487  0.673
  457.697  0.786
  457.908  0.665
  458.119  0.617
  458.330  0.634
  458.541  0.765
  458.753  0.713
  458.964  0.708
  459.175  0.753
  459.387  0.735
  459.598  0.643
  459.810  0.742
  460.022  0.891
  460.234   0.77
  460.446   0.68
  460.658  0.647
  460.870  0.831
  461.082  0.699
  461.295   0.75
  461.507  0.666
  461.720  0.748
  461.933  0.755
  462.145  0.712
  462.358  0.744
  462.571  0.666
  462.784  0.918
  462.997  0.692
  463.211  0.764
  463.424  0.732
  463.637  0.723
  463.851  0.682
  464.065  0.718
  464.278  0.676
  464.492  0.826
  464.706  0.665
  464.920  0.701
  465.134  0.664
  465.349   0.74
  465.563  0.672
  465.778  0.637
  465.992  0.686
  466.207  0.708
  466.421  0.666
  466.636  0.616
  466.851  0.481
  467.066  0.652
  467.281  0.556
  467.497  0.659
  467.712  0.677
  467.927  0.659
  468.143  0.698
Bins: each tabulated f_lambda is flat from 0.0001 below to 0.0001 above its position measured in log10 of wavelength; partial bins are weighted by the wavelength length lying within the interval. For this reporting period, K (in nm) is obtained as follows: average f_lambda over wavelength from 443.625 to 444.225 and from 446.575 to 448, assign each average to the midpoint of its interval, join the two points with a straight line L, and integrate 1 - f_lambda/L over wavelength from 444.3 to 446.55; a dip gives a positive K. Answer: -0.06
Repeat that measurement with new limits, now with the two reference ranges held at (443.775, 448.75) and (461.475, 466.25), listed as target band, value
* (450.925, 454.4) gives 0.142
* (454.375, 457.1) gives 0.020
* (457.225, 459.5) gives -0.019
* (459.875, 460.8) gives -0.056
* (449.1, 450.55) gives -0.025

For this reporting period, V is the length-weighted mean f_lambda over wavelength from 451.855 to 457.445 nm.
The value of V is 0.676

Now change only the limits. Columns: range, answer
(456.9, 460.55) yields 0.723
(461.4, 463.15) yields 0.738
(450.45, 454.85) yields 0.671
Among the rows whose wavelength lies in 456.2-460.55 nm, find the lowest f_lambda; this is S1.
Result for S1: 0.617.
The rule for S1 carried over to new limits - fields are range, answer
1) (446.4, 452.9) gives 0.534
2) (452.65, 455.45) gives 0.538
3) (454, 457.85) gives 0.505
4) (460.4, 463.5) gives 0.647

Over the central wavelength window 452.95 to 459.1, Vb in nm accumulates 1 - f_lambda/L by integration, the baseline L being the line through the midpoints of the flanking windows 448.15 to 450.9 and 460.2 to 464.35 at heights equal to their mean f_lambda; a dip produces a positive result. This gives 0.31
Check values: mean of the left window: 0.704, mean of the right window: 0.728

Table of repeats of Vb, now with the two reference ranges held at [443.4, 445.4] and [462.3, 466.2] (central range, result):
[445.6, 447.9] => 0.09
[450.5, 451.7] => -0.04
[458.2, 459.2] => -0.01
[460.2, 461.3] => -0.03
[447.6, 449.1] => -0.12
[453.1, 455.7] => 0.14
